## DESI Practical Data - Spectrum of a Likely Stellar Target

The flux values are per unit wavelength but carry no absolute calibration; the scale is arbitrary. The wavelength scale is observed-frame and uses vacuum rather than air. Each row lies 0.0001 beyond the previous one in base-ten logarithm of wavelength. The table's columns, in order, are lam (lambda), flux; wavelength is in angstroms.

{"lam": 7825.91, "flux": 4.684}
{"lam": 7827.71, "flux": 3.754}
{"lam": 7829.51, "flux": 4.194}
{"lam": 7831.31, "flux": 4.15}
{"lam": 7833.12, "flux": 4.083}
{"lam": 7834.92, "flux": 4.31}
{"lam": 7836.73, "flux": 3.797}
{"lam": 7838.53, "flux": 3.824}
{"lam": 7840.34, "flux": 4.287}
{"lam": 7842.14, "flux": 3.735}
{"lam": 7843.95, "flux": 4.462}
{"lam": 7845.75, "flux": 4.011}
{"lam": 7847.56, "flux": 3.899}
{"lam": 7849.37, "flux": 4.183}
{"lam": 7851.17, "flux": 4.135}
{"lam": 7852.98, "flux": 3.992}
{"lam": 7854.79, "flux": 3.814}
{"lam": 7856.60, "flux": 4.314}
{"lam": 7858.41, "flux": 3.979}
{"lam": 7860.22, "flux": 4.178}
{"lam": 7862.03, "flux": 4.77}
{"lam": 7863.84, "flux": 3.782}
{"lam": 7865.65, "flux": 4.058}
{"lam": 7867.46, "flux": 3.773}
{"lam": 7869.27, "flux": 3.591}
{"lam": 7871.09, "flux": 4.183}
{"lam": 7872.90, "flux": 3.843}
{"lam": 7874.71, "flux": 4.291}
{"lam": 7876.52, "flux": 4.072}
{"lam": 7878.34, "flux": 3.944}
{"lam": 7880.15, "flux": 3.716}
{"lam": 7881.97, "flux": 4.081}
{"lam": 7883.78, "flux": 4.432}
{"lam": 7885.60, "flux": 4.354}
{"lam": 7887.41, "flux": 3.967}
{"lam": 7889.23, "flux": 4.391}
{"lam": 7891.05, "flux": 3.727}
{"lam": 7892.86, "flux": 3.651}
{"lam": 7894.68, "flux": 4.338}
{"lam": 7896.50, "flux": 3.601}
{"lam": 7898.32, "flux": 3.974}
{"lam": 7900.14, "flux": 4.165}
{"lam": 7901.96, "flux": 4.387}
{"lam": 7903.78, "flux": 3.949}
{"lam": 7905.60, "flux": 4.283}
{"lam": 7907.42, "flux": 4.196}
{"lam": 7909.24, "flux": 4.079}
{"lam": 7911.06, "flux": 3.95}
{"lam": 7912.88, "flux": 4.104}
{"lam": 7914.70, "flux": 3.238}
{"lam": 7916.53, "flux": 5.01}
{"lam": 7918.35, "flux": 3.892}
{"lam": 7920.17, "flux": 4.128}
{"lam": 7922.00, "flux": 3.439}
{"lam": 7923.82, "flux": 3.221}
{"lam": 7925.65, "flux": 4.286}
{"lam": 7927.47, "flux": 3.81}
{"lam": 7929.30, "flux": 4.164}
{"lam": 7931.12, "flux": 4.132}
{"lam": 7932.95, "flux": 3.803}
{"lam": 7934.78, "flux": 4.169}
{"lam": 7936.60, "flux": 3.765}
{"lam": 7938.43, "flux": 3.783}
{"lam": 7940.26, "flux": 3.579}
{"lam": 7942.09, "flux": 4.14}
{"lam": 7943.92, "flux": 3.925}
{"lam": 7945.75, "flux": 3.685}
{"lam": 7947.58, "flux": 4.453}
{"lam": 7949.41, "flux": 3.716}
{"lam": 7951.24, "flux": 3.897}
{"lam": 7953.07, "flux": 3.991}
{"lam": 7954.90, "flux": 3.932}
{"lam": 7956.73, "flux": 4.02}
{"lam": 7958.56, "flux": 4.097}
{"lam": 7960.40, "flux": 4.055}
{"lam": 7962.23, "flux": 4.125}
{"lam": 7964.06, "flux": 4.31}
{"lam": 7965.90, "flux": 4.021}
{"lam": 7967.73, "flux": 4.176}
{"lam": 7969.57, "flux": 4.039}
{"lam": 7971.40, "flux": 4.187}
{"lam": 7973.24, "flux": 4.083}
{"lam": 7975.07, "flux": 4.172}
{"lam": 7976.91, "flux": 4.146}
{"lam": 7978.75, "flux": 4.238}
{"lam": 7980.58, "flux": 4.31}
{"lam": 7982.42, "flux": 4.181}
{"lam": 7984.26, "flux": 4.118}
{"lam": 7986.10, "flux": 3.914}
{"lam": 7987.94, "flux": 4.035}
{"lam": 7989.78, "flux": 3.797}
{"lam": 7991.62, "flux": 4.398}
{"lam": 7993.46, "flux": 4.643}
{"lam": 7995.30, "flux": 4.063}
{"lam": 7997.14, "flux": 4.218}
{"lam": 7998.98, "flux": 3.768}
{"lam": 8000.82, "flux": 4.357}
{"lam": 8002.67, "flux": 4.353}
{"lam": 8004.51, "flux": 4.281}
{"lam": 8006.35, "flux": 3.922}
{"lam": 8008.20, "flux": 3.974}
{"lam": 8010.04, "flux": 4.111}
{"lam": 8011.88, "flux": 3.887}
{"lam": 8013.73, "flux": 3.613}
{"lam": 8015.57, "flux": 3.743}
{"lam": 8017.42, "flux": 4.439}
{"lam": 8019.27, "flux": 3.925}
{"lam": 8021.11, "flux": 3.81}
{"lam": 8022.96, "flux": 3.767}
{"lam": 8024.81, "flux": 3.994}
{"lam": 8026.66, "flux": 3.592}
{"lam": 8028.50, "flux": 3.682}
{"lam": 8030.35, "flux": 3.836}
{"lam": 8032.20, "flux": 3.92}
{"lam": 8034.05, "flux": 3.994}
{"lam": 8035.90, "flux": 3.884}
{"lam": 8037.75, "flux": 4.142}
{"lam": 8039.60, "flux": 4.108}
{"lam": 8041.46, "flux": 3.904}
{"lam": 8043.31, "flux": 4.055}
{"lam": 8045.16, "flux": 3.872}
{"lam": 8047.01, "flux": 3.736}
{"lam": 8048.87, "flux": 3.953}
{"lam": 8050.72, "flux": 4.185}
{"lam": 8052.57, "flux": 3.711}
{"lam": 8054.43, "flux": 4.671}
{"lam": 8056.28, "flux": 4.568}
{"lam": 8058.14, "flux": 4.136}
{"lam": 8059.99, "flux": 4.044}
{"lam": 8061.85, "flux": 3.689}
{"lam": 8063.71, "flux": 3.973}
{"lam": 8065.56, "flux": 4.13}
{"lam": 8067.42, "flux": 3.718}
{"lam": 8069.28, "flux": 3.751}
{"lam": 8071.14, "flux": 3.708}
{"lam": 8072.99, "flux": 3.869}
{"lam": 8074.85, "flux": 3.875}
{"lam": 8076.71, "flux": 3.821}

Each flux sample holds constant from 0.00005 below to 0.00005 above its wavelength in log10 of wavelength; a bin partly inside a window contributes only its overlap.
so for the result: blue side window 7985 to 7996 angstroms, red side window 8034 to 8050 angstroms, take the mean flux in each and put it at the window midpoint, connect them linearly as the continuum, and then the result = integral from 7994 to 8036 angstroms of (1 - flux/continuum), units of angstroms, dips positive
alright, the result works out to 0.9 angstroms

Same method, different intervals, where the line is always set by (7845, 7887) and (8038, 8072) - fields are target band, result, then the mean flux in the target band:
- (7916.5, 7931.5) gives 0.4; 3.95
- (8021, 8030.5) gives 0.6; 3.77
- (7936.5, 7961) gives 0.6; 3.93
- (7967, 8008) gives -1.3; 4.15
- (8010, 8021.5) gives 0.2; 3.93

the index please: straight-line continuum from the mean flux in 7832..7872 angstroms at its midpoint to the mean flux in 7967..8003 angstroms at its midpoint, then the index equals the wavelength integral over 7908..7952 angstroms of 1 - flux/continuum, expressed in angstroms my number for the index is 1.92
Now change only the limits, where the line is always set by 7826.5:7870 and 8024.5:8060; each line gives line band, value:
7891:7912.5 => -0.01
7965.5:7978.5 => -0.35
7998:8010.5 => -0.31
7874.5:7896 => -0.12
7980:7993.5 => -0.43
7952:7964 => -0.10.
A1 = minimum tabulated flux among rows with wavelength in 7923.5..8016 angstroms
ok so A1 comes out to 3.221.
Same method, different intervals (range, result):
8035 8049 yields 3.736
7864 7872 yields 3.591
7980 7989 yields 3.914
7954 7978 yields 3.932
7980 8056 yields 3.592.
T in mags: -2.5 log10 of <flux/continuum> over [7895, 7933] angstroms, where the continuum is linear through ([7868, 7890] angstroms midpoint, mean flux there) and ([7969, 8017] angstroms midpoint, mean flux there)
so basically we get 0.02 mag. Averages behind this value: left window 4.06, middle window 4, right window 4.1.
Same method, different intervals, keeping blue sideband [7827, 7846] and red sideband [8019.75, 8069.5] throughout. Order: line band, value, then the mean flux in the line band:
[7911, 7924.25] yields 0.04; 3.89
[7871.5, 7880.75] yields 0.01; 4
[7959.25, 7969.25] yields -0.03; 4.13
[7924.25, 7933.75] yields 0.00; 4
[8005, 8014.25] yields 0.01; 3.93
